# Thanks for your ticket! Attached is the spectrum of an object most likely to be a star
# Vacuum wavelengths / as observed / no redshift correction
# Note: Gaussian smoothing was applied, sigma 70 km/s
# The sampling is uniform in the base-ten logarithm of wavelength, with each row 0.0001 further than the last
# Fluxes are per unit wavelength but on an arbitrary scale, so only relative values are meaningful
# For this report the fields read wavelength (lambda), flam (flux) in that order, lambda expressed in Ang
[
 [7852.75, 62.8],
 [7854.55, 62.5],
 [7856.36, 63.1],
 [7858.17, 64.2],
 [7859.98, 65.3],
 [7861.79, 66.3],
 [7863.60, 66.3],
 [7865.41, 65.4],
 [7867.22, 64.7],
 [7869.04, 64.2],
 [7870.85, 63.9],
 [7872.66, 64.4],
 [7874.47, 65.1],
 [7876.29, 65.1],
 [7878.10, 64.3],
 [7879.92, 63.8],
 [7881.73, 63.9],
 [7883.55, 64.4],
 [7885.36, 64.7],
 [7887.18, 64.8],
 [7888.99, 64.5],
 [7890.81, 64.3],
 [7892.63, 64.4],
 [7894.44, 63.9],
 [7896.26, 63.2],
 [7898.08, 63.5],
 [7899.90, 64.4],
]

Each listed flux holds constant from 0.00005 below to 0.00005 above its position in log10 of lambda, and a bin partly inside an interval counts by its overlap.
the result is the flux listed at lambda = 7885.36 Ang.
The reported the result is 64.7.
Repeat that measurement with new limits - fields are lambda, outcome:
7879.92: 63.8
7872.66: 64.4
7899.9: 64.4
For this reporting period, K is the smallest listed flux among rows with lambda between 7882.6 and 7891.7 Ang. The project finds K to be 64.3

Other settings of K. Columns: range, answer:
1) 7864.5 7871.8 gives 63.9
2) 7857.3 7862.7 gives 64.2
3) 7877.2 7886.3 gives 63.8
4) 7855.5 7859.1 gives 63.1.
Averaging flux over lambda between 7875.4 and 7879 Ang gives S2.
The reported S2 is 64.8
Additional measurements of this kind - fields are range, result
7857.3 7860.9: 64.8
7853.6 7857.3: 62.9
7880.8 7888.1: 64.5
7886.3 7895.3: 64.4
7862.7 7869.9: 65.1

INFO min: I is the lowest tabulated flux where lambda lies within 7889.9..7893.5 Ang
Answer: 64.3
